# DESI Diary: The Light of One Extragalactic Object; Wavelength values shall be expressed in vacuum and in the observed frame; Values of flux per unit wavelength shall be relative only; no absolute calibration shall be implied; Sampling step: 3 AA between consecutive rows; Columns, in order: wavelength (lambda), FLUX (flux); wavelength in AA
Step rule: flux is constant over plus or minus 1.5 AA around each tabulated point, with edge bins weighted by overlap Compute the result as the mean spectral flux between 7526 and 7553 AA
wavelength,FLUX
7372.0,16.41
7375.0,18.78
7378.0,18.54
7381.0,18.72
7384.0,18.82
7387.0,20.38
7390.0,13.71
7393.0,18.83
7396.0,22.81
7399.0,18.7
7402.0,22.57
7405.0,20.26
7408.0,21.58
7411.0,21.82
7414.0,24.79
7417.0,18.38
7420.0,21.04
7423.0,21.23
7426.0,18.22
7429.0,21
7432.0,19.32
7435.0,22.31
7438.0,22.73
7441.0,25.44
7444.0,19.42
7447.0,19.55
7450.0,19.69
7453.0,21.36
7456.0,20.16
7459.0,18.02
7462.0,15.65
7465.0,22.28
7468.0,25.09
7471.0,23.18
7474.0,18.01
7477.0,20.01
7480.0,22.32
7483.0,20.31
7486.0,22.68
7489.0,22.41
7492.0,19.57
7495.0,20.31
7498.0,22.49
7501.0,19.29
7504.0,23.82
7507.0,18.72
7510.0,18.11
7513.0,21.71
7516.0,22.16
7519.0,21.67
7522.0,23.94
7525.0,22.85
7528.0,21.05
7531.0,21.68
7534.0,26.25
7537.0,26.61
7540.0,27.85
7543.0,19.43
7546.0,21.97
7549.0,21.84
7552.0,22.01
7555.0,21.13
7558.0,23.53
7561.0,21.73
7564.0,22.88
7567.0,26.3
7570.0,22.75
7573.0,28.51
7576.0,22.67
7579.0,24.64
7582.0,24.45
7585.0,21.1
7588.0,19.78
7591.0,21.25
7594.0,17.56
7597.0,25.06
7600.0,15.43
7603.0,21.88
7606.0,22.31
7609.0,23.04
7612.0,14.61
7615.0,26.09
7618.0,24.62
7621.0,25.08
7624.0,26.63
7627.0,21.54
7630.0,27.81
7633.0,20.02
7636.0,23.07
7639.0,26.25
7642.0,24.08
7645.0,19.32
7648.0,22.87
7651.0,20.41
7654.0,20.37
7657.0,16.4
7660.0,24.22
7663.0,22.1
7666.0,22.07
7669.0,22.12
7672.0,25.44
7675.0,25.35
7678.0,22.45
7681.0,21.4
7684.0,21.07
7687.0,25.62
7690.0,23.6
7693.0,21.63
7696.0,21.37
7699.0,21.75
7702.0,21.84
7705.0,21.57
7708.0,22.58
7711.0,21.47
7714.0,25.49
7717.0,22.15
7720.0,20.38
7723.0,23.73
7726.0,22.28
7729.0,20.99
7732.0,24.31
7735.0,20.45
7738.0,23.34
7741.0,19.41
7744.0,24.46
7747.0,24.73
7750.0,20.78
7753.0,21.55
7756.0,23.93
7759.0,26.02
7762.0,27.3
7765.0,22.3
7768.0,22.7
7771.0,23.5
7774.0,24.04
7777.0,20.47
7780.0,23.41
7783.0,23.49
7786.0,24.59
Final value 23.2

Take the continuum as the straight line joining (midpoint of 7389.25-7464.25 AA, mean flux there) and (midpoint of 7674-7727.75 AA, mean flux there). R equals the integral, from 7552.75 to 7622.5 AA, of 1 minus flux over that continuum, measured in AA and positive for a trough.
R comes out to -2.6 AA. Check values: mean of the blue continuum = 20.4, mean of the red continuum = 22.5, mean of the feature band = 22.4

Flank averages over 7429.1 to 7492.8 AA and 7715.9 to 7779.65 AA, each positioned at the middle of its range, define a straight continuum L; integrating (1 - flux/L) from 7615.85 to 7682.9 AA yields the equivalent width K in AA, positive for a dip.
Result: -2.2 AA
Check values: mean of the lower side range 20.9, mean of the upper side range 22.8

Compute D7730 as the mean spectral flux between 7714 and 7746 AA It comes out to 22.3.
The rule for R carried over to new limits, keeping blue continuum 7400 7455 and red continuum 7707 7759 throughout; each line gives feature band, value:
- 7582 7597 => 0.69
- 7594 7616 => 1.12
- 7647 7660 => 1.06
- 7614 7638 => -2.50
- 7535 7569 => -2.40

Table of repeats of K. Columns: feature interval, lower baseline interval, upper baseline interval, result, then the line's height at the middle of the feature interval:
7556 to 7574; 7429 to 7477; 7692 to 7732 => -2.3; 21.4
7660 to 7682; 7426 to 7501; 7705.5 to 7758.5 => -1.0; 22.1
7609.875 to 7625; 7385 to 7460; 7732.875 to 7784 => -0.9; 22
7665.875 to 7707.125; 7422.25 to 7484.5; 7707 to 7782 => -0.4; 22.4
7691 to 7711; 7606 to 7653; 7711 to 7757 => 0.7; 22.6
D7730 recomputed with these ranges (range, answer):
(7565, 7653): 22.7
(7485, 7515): 20.9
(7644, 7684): 21.9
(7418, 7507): 20.9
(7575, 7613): 21.1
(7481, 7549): 22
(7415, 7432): 20.1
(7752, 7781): 23.6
